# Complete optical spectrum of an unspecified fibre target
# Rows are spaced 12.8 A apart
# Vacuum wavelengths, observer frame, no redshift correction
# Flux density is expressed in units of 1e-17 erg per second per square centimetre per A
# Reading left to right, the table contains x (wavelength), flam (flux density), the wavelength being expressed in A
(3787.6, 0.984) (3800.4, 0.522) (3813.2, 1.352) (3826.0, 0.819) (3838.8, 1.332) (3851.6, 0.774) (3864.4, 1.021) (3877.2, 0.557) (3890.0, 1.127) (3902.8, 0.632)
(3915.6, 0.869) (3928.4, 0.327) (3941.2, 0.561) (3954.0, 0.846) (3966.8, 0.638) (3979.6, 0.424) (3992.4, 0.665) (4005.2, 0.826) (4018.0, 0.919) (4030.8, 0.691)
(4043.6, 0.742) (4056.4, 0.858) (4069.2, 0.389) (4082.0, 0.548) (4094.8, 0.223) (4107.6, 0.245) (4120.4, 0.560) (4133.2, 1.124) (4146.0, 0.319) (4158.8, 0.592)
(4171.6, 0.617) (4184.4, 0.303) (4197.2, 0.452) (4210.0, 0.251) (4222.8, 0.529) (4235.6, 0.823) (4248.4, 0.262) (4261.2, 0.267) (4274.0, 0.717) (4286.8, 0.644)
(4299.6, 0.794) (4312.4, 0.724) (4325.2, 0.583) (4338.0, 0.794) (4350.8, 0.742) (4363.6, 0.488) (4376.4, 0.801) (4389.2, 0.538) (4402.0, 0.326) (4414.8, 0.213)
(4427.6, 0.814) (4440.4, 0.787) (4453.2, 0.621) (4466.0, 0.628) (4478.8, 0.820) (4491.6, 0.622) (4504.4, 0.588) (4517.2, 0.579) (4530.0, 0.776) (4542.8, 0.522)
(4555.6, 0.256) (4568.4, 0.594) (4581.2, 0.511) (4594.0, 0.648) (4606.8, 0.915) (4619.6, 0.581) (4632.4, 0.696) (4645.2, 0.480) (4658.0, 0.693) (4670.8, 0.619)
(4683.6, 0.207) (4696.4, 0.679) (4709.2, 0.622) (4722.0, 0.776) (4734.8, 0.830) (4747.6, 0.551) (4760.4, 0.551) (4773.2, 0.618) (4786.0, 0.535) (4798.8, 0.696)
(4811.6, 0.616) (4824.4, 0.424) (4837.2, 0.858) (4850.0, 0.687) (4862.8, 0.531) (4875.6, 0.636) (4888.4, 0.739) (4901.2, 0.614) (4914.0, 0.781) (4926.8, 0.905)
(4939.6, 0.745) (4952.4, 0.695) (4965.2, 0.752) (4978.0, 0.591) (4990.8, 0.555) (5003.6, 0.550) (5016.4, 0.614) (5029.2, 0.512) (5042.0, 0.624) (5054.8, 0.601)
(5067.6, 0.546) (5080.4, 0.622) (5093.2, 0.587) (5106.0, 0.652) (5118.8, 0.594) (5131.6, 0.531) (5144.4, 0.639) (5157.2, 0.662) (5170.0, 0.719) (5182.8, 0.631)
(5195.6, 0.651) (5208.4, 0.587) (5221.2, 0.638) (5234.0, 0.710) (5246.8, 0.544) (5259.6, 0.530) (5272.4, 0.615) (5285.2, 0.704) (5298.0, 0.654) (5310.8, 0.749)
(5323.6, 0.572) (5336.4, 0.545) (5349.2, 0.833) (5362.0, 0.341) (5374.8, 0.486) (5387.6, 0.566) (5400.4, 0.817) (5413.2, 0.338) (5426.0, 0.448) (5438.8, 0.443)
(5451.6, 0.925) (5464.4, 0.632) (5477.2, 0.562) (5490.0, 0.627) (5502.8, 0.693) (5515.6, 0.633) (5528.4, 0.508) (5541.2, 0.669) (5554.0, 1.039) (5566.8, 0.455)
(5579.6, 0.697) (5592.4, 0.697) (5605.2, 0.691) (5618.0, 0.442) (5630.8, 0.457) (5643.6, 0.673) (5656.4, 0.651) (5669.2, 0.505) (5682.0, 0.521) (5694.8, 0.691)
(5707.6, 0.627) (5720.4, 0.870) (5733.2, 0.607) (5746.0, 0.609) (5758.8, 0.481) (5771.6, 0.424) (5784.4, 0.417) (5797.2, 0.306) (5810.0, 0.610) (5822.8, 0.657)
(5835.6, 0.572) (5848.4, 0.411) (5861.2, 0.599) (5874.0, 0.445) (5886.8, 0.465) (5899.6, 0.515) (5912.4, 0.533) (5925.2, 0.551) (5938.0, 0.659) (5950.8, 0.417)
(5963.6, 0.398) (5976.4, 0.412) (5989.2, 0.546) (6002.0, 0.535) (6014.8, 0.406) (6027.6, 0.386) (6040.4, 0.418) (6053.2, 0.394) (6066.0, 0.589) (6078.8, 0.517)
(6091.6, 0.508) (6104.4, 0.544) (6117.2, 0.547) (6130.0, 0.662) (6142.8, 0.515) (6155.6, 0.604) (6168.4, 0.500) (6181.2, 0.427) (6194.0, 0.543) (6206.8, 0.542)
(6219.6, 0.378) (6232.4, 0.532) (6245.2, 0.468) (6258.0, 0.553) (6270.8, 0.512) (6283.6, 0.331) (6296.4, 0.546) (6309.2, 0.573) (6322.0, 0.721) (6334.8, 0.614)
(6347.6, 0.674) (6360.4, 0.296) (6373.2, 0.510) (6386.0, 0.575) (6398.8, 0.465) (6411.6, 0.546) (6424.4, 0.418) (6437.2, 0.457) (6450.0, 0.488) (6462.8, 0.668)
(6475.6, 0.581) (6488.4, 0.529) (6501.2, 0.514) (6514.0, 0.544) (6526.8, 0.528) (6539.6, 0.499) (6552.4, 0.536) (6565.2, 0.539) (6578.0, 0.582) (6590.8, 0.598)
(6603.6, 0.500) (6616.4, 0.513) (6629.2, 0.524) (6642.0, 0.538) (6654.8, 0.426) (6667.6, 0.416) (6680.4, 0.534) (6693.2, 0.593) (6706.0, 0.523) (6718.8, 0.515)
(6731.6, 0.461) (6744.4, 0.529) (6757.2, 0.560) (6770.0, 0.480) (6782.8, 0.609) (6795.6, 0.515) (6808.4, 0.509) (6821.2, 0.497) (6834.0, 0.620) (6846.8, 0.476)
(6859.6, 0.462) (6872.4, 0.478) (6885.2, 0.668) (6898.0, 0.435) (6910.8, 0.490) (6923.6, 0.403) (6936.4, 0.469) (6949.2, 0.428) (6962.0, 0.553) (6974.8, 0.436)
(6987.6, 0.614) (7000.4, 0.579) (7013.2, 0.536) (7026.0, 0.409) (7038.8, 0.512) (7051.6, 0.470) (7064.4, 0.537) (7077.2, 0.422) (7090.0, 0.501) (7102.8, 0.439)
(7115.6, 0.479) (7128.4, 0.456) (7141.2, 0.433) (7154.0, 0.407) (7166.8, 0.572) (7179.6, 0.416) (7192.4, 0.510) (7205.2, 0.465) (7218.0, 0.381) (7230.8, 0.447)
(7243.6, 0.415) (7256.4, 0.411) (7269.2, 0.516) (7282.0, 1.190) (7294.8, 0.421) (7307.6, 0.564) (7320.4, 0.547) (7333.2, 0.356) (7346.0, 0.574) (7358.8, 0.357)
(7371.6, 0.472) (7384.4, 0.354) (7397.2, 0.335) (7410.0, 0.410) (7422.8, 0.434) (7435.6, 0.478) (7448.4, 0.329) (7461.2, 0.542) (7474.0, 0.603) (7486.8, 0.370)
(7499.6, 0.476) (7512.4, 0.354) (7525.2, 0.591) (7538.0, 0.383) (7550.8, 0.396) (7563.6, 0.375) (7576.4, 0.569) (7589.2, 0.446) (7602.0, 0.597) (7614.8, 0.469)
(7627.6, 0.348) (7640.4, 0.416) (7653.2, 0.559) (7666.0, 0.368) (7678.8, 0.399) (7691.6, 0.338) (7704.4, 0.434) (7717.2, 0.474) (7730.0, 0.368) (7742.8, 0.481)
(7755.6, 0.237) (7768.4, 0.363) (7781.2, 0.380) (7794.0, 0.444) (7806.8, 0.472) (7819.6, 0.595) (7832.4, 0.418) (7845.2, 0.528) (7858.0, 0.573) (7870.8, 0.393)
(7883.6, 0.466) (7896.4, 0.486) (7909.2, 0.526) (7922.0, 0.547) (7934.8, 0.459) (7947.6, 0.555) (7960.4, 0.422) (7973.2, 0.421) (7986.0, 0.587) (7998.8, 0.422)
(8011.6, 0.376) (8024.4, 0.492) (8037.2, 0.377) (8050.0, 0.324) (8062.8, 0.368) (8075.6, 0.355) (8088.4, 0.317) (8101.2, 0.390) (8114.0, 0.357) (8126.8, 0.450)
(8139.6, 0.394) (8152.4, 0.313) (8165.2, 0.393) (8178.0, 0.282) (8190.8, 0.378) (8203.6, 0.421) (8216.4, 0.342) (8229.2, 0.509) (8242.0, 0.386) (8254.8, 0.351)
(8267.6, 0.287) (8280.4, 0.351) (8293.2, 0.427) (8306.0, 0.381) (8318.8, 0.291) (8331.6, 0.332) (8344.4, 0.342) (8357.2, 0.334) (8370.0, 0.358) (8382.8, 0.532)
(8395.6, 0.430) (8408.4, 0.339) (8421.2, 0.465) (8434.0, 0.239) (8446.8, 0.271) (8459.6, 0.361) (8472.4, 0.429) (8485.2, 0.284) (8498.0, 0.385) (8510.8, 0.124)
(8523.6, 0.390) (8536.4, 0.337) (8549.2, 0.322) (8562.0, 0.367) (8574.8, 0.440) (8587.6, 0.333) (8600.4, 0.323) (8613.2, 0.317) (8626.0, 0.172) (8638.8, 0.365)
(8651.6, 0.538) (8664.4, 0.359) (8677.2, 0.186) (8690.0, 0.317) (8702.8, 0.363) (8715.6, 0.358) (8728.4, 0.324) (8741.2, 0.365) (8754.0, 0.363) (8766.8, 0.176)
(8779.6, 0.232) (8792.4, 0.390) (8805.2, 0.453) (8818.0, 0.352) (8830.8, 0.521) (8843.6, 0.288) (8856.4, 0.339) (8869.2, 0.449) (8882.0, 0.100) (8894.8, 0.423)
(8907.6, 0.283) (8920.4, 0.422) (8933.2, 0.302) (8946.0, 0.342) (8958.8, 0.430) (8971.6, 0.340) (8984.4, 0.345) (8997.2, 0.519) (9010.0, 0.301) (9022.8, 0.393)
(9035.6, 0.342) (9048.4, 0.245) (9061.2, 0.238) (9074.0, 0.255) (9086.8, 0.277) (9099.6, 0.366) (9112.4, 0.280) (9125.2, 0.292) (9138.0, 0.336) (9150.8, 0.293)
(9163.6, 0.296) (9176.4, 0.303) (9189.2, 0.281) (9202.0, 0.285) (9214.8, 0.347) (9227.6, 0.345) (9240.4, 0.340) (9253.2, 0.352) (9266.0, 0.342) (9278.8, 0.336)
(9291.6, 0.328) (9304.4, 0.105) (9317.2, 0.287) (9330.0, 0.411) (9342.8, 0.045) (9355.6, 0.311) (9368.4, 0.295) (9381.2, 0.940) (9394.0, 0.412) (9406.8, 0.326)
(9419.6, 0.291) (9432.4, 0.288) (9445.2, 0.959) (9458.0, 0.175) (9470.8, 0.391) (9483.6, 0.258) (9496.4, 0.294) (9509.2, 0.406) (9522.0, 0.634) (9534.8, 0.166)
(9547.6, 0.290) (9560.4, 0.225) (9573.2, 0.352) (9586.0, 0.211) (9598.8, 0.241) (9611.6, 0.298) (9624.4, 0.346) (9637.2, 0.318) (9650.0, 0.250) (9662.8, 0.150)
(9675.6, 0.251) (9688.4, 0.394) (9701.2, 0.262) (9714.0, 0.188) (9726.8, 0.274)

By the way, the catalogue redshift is 0.11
